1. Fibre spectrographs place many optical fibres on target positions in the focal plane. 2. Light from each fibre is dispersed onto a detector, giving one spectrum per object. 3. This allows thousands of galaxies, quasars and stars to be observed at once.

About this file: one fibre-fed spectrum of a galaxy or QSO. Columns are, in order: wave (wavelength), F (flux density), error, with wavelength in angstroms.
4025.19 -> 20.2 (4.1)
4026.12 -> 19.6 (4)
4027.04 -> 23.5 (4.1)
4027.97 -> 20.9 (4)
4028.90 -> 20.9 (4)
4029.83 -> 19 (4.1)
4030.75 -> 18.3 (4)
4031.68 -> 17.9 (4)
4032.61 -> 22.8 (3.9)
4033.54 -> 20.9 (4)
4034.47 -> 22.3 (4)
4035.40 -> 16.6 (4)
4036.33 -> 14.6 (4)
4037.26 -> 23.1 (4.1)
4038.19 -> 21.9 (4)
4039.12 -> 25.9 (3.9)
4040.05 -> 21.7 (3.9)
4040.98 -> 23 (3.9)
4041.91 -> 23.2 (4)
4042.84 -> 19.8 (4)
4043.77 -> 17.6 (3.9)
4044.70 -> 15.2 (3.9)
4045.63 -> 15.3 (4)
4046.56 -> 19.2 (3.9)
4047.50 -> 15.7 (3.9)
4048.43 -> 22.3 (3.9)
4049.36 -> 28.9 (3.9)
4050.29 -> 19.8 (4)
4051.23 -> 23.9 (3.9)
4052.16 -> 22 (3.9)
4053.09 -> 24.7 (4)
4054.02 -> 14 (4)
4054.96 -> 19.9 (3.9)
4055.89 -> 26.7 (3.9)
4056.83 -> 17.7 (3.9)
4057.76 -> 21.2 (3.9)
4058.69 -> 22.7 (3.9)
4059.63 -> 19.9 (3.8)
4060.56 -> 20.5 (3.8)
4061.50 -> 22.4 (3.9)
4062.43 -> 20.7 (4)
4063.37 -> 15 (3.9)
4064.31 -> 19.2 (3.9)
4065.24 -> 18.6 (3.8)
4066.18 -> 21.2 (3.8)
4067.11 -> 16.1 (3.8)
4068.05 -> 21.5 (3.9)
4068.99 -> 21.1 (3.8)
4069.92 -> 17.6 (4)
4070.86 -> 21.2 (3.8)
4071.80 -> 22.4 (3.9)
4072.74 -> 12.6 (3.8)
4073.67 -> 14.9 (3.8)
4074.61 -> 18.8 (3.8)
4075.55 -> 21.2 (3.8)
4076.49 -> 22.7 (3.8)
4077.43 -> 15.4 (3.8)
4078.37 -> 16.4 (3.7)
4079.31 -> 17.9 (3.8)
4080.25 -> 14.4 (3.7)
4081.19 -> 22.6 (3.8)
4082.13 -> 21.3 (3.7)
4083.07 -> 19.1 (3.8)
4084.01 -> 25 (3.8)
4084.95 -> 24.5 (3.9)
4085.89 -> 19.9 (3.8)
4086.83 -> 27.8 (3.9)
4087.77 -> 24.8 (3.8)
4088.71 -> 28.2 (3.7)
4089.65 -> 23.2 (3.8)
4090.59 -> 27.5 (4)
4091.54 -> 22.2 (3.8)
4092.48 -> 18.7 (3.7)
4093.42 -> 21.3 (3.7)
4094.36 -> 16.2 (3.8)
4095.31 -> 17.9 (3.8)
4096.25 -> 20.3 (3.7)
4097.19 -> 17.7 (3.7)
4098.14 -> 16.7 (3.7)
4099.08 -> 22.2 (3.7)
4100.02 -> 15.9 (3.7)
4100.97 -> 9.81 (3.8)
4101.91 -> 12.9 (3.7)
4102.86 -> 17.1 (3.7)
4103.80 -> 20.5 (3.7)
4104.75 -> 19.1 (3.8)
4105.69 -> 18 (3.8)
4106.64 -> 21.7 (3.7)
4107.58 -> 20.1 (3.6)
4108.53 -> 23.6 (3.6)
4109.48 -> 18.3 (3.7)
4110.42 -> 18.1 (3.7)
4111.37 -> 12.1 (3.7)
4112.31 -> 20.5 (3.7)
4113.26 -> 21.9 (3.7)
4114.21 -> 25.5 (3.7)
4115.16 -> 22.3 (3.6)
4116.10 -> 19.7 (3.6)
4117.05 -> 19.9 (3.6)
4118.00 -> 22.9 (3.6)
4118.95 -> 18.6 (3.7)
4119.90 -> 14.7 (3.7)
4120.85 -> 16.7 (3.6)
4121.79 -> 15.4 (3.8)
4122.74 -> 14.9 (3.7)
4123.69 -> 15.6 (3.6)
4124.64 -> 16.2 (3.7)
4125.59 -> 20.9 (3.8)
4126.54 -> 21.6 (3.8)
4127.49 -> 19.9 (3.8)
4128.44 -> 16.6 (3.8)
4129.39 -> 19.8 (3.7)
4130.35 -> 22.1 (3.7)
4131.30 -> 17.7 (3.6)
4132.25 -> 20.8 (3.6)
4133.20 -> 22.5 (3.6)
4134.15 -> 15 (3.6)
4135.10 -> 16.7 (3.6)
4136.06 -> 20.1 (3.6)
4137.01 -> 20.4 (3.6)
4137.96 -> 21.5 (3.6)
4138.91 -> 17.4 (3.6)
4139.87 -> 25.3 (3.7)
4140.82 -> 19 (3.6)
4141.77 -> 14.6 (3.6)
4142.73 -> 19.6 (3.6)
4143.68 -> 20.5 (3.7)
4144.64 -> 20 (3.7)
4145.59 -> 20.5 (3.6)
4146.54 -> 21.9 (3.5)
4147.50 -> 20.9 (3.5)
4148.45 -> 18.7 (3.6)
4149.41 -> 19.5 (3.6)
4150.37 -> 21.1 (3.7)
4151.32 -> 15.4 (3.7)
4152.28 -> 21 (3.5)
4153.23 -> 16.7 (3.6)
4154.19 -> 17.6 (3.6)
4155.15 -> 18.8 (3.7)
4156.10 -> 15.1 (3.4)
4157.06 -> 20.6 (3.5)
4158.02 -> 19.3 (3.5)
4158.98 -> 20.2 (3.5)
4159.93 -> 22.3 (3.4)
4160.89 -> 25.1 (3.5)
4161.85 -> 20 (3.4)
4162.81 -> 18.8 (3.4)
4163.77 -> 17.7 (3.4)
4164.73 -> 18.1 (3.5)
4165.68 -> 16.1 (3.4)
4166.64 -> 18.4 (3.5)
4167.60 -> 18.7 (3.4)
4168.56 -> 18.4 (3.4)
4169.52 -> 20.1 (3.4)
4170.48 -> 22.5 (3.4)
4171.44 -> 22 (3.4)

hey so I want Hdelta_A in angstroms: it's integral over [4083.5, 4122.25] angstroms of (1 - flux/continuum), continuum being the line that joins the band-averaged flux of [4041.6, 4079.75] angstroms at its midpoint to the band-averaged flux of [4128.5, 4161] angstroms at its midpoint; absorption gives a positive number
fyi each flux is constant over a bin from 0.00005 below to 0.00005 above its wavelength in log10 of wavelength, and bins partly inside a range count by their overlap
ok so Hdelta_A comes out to -0.7 angstroms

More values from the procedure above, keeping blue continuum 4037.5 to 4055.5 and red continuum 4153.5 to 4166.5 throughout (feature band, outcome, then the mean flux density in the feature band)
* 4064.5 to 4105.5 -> 1.2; 19.7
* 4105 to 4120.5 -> 0.0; 19.8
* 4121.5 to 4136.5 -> 0.8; 18.5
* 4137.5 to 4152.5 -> -0.3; 19.8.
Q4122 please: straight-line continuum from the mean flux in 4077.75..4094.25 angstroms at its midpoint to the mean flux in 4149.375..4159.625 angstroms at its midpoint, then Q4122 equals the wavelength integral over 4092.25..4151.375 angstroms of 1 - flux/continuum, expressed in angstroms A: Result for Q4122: 3.49 angstroms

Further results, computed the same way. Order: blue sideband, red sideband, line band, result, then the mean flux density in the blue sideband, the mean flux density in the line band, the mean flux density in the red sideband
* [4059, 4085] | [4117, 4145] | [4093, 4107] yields 1.0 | 19.4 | 17.8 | 18.9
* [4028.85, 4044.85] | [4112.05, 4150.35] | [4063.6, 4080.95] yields 1.3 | 20.3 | 18.5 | 19.5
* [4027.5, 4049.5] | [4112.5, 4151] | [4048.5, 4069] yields -0.8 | 20.2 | 20.8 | 19.5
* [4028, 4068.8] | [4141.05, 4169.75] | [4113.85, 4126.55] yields 0.5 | 20.3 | 18.8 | 19.2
